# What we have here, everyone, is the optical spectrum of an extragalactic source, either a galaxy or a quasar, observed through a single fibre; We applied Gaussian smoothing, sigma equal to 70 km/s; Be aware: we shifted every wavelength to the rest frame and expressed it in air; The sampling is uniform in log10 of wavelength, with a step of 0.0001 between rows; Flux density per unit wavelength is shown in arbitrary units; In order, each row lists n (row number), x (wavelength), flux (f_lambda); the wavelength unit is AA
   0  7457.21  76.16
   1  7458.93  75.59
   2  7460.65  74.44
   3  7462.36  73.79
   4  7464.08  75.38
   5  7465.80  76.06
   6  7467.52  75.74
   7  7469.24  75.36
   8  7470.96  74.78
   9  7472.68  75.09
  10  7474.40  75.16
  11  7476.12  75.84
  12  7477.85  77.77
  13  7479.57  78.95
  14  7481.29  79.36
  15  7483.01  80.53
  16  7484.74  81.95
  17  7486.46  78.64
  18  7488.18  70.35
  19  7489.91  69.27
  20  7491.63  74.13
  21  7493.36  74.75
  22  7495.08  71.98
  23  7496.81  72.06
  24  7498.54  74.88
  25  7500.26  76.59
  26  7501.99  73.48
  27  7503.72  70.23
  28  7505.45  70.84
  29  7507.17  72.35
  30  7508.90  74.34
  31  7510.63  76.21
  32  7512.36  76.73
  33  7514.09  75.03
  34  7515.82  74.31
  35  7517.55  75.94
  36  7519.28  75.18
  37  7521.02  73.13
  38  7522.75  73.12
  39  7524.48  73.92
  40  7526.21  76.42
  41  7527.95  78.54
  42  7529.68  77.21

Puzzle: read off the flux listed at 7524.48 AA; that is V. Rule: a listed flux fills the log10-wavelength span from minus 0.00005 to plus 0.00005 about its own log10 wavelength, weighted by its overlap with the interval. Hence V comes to 73.92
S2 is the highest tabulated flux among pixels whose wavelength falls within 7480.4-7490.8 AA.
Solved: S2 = 81.95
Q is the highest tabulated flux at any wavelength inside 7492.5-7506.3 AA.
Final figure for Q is 76.59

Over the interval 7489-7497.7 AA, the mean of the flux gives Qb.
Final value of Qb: 72.4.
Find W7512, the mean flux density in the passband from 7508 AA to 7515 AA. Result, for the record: 75.5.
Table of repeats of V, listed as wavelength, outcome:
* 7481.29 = 79.36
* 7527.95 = 78.54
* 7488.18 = 70.35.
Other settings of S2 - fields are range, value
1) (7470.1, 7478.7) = 77.77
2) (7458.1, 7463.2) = 75.59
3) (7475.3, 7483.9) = 80.53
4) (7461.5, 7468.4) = 76.06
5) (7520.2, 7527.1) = 76.42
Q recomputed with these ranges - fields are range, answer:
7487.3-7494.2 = 74.75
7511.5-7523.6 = 76.73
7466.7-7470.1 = 75.74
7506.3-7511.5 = 76.21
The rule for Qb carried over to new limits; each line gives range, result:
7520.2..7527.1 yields 74.2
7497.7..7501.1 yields 75.9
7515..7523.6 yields 74.3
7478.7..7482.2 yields 79.3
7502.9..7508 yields 71.2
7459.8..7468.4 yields 75.1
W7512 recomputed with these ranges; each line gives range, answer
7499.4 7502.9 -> 74.9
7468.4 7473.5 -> 75.1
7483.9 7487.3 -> 80.4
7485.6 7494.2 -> 73.4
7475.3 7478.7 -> 76.6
